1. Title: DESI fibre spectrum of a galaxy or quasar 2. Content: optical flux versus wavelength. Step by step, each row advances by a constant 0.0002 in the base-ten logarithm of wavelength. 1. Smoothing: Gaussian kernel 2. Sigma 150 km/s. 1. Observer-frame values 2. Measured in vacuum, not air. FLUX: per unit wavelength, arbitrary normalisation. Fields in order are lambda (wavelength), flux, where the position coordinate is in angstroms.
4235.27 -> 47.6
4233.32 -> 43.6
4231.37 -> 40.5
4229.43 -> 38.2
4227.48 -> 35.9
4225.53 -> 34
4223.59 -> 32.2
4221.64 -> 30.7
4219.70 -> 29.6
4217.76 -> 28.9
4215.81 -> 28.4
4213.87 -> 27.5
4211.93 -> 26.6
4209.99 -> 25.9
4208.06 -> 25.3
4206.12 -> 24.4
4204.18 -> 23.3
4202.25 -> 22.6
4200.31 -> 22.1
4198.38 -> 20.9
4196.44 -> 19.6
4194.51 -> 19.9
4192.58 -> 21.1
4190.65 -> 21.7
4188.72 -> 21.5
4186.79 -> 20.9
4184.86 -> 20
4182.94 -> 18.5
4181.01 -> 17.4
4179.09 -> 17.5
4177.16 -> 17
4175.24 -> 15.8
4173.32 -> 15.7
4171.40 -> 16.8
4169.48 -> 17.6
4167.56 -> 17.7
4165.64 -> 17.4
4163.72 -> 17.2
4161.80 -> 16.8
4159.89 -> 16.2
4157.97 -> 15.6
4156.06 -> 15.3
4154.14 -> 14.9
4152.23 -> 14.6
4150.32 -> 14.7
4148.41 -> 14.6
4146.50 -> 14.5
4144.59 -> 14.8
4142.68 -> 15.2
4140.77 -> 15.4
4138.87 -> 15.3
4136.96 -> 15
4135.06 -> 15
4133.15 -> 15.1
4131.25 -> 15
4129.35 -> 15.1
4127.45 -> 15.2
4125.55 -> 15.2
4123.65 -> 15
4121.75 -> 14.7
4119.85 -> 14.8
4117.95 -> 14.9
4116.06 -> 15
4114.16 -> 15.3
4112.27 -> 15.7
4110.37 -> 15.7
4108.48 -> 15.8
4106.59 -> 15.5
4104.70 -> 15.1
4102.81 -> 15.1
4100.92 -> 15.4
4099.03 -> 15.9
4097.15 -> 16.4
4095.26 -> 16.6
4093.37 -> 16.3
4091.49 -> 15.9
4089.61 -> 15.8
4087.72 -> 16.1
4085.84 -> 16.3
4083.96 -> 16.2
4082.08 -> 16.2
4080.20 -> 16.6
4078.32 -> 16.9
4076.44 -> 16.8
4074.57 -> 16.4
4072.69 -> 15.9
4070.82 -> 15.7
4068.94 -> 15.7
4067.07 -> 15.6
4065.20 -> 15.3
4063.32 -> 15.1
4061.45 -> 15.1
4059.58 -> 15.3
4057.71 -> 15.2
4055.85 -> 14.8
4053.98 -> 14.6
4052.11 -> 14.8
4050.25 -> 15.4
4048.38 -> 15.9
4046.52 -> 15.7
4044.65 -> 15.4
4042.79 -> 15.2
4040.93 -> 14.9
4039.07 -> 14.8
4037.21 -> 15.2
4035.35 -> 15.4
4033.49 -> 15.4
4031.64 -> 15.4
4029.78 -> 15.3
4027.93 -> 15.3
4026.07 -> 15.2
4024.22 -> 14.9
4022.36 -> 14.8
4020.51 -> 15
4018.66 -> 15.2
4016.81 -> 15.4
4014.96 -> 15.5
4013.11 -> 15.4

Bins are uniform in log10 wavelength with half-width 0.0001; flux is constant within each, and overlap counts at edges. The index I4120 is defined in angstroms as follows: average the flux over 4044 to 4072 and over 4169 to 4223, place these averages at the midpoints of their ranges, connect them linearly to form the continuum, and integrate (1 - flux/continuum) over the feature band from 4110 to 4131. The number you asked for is 3.7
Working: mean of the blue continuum 15.3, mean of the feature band 15.1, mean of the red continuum 22.2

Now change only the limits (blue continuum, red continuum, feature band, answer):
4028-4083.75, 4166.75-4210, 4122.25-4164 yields 7.4 angstroms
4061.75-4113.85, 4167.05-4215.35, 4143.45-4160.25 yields 3.5 angstroms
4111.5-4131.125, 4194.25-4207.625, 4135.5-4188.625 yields 6.3 angstroms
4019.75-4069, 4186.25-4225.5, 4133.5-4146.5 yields 3.7 angstroms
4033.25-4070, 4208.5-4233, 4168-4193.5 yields 8.5 angstroms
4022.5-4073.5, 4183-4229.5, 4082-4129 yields 8.3 angstroms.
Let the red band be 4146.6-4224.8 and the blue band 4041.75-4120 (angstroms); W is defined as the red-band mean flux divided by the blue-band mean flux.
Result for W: 1.32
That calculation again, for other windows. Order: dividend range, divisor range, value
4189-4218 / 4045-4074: 1.54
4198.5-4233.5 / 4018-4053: 1.94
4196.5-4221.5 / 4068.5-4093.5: 1.57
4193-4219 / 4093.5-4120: 1.56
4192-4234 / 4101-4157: 1.87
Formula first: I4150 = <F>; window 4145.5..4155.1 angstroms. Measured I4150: 14.7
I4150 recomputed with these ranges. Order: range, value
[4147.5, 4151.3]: 14.7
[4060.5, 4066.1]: 15.1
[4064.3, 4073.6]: 15.6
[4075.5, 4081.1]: 16.8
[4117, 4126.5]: 14.9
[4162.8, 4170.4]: 17.5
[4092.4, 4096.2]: 16.4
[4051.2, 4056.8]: 14.7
